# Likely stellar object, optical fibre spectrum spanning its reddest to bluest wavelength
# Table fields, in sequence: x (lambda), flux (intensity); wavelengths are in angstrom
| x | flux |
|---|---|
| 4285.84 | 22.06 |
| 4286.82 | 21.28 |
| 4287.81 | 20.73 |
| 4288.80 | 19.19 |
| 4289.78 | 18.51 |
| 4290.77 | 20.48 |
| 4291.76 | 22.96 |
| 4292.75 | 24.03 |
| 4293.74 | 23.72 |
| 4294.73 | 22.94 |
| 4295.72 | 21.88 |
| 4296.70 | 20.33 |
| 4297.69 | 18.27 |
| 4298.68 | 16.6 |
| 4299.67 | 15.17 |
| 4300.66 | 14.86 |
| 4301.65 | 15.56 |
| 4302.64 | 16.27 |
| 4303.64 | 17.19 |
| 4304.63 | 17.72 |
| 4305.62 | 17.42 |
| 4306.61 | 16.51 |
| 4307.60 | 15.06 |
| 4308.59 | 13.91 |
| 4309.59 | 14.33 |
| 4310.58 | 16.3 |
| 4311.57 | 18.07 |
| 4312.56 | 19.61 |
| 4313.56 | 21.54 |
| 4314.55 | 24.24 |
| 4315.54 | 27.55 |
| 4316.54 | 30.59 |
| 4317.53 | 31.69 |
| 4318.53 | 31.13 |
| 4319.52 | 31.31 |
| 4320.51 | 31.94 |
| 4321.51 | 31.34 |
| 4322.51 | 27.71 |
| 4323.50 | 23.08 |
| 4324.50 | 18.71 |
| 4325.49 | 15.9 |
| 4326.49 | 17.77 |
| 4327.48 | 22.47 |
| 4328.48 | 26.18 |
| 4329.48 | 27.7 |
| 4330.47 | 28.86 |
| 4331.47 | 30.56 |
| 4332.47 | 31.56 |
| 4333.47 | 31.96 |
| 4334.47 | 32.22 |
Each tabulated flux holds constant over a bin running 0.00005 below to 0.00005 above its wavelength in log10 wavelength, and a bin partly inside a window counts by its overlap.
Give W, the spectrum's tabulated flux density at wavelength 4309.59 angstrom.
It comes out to 14.33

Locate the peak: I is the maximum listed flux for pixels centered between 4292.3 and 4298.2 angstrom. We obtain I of 24.03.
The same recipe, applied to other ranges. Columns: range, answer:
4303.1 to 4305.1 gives 17.72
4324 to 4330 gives 27.7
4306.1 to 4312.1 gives 18.07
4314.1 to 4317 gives 30.59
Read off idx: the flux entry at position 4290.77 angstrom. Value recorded 20.48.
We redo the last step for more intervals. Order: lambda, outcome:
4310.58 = 16.3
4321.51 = 31.34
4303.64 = 17.19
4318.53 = 31.13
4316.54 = 30.59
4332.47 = 31.56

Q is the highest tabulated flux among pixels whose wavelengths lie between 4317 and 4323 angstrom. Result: 31.94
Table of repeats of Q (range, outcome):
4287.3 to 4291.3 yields 20.73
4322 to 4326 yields 27.71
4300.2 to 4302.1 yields 15.56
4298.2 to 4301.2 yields 16.6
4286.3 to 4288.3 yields 21.28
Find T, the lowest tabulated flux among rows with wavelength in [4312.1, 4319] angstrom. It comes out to 19.61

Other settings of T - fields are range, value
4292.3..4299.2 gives 16.6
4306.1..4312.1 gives 13.91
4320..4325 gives 18.71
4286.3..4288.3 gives 20.73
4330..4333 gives 28.86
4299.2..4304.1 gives 14.86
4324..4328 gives 15.9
